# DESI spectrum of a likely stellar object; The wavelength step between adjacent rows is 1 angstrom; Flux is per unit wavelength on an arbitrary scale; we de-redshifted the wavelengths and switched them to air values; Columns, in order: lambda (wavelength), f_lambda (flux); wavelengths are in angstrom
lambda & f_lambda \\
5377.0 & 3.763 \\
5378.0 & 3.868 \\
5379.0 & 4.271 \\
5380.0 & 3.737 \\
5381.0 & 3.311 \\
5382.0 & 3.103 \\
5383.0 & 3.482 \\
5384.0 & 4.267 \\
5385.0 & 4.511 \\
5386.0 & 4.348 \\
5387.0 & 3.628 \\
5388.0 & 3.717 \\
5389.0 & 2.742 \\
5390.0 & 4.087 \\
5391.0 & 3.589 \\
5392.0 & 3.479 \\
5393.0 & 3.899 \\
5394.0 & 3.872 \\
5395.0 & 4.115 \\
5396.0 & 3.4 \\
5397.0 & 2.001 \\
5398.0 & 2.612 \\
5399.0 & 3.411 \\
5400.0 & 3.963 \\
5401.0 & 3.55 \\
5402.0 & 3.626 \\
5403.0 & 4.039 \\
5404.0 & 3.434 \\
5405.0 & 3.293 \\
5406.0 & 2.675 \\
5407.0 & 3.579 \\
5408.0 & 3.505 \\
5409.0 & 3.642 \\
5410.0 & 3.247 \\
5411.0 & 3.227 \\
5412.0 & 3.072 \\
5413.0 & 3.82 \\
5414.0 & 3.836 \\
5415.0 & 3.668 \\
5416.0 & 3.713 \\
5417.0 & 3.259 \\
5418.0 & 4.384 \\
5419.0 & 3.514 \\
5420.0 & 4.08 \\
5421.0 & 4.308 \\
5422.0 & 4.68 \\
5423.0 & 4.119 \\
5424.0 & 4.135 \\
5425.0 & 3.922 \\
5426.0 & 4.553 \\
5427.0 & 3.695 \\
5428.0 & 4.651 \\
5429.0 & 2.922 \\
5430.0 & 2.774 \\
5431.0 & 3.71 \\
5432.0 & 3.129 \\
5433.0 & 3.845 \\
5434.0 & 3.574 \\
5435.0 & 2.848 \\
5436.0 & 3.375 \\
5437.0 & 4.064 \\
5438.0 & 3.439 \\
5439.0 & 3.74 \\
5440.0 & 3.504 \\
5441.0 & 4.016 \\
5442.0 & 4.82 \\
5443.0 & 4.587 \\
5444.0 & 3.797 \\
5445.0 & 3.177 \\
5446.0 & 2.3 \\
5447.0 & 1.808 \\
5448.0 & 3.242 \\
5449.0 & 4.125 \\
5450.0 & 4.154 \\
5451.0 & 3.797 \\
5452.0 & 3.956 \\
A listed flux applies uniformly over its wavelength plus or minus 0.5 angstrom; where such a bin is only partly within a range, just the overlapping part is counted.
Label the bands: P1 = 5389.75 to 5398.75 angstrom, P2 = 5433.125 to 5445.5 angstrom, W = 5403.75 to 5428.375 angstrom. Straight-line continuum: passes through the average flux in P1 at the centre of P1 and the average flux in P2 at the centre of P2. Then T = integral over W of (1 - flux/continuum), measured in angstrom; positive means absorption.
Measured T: -1.2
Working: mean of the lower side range 3.43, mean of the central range 3.76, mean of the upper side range 3.75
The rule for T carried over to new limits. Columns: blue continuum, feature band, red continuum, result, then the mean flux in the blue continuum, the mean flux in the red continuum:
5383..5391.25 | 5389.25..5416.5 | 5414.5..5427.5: 3.00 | 3.85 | 4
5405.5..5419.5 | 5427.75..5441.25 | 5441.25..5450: 0.05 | 3.51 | 3.54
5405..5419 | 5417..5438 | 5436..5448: -1.59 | 3.5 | 3.55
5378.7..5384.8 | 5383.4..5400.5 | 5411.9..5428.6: 0.71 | 3.72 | 3.98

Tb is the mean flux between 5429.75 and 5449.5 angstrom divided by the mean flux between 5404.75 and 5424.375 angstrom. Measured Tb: 0.9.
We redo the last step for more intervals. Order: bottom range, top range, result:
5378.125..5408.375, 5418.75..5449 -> 1.03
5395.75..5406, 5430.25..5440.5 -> 1.06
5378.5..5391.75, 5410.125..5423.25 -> 1.01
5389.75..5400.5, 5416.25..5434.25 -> 1.11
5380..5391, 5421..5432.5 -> 1.04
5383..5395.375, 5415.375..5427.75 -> 1.05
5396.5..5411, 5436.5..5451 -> 1.09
